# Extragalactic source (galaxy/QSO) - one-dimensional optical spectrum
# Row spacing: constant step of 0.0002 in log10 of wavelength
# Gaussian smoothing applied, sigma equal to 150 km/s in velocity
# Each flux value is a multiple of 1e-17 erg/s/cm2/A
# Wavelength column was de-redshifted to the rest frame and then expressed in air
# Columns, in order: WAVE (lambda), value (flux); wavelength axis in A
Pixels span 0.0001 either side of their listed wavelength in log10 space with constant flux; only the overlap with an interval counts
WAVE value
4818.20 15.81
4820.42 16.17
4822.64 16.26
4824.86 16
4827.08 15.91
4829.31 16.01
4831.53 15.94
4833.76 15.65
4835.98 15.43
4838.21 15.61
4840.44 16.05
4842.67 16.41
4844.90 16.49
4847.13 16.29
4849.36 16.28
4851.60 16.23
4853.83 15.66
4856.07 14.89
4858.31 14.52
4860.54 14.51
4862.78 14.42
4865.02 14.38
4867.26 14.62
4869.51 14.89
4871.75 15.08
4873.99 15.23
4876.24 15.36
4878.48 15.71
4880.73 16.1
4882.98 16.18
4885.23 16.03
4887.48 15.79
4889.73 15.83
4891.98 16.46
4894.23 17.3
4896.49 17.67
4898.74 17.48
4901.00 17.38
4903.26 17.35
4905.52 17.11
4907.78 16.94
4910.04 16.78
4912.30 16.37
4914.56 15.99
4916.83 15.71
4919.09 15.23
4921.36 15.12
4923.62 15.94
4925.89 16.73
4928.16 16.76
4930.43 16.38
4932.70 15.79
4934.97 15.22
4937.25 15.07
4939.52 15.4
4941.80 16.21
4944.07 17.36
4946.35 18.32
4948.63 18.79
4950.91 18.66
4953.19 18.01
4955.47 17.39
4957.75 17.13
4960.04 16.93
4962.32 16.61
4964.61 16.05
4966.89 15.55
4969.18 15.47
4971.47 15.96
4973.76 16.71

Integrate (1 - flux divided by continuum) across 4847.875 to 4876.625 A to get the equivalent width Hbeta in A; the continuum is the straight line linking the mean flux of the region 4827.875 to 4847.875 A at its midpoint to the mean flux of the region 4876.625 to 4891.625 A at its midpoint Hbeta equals 1.6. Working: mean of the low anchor 16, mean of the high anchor 15.9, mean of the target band 15.1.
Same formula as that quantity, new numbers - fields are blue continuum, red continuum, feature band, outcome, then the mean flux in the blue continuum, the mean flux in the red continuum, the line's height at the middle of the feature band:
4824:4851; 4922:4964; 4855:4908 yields 1.5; 16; 16.8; 16.3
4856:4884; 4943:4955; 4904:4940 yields 2.2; 15.1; 18.2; 17.1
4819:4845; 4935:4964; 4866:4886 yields 1.1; 16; 17.1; 16.4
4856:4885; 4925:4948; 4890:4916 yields -2.0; 15.1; 16.4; 15.7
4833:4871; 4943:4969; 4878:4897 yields -0.3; 15.4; 17.3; 16.1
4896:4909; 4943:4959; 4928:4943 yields 1.7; 17.3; 17.9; 17.7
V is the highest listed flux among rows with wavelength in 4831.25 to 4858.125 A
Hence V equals 16.49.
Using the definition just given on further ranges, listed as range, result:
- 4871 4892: 16.46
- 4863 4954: 18.79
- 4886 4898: 17.67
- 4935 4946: 17.36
